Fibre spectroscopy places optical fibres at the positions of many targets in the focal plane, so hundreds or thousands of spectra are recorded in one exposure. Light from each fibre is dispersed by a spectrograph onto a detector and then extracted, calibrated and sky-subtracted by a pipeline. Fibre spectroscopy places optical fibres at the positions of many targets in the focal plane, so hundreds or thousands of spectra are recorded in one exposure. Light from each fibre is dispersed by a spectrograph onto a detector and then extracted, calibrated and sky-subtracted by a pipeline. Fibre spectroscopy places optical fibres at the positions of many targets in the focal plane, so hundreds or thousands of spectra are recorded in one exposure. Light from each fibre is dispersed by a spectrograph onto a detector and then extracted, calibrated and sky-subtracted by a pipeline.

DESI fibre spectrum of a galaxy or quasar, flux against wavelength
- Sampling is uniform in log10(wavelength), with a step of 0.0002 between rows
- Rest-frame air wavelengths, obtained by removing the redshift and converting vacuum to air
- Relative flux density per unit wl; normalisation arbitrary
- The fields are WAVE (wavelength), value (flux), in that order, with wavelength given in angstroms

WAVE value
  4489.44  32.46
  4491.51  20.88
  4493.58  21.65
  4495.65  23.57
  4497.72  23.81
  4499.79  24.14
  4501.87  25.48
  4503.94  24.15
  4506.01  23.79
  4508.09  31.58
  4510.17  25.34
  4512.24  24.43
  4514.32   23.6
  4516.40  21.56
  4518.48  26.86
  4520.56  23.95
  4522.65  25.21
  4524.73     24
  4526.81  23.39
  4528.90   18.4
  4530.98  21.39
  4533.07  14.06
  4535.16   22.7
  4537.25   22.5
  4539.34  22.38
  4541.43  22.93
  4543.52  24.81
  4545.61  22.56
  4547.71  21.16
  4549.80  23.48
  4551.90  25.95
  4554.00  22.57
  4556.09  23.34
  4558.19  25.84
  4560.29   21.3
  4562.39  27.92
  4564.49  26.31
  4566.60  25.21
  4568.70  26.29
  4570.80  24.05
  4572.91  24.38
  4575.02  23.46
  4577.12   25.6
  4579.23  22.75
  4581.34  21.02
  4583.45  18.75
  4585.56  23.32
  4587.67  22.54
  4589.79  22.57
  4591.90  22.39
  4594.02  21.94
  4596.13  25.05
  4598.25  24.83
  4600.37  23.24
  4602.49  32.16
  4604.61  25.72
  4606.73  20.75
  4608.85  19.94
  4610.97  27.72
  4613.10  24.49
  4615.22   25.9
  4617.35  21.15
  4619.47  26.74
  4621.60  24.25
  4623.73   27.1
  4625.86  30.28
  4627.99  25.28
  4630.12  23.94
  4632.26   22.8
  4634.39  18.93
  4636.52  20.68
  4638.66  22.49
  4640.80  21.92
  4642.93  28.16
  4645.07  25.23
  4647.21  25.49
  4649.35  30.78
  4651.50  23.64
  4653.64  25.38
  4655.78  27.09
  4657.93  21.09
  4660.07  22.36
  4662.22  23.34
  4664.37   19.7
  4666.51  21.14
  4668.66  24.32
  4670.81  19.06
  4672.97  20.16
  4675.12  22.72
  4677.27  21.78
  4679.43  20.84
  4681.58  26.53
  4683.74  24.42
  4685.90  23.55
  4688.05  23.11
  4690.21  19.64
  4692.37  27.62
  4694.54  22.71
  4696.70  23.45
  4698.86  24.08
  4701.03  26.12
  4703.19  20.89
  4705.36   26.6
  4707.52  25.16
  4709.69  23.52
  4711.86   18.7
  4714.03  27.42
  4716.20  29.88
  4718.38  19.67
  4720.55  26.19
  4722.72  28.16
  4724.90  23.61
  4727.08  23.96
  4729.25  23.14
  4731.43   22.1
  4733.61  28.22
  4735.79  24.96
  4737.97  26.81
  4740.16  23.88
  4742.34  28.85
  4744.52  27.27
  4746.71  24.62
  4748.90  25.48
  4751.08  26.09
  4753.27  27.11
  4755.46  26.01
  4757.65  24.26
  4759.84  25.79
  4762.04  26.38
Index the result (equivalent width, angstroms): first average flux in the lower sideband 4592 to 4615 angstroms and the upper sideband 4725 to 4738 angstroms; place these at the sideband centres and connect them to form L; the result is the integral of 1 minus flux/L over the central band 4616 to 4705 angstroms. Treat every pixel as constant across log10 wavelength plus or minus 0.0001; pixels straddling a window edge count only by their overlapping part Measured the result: 3.2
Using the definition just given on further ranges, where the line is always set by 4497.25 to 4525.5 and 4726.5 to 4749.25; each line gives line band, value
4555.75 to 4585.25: 1.2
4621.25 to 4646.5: 0.9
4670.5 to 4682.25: 1.6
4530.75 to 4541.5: 1.8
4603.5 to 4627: 0.2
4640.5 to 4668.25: 1.0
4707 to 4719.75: 0.7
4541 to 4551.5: 0.8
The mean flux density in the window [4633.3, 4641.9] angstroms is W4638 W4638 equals 21.1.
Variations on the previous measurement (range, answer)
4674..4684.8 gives 23.2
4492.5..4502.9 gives 23.7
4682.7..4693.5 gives 23.7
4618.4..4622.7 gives 25.5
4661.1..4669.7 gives 22.1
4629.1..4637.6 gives 21.6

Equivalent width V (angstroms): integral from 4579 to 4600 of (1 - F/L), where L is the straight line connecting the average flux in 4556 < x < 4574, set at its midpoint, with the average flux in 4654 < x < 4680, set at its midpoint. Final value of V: 1.5 angstroms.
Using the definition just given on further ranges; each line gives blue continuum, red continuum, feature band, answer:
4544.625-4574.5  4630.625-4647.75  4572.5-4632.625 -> -1.2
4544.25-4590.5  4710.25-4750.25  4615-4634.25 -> -0.6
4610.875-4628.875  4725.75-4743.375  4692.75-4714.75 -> 1.2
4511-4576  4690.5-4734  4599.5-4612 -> -0.6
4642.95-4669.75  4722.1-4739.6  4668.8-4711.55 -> 2.4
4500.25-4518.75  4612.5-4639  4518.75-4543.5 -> 2.7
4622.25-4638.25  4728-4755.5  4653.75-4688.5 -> 2.9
